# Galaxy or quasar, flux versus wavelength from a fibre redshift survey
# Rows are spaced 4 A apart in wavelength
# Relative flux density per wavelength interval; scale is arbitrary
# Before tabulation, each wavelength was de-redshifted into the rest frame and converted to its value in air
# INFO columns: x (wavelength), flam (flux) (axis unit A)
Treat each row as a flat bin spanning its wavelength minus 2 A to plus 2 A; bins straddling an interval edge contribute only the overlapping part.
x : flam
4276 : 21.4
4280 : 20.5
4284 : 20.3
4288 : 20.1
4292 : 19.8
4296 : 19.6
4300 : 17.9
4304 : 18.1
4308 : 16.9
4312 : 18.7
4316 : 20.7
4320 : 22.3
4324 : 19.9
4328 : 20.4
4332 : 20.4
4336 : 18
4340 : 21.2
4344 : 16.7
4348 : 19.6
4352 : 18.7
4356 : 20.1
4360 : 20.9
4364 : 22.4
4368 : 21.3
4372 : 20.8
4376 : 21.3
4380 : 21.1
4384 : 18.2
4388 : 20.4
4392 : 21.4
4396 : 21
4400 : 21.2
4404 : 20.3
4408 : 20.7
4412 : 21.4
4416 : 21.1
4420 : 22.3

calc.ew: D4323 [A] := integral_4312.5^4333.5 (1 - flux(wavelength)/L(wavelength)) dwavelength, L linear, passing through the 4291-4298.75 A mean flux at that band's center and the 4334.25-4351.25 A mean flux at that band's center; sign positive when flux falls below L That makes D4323 -1.61 A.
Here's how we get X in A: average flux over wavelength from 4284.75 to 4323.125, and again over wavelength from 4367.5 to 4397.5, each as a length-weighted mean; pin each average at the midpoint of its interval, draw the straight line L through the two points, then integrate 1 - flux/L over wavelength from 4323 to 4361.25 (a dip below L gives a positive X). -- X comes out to 0.9 A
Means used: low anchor 19.4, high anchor 20.7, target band 19.6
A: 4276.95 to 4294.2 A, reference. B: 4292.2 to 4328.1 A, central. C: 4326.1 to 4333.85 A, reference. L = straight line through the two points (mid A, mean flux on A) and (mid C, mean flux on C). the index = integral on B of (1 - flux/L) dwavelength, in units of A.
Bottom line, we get 1.7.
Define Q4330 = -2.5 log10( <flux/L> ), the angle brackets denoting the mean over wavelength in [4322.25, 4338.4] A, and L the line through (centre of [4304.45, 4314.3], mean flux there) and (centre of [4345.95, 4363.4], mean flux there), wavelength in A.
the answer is -0.05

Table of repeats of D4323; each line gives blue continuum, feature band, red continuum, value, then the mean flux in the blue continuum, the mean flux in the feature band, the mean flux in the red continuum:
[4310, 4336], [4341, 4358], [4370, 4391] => 1.2 A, 20.2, 18.9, 20.4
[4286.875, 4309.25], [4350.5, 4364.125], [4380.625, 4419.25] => -0.3 A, 18.7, 20.3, 20.7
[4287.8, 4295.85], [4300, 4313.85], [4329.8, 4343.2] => 1.3 A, 19.8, 17.9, 19.6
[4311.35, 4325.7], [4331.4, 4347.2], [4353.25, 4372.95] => 1.4 A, 20.6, 19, 21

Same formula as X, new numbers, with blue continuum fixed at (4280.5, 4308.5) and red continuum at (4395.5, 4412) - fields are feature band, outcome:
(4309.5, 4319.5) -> -0.2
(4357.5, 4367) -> -0.6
